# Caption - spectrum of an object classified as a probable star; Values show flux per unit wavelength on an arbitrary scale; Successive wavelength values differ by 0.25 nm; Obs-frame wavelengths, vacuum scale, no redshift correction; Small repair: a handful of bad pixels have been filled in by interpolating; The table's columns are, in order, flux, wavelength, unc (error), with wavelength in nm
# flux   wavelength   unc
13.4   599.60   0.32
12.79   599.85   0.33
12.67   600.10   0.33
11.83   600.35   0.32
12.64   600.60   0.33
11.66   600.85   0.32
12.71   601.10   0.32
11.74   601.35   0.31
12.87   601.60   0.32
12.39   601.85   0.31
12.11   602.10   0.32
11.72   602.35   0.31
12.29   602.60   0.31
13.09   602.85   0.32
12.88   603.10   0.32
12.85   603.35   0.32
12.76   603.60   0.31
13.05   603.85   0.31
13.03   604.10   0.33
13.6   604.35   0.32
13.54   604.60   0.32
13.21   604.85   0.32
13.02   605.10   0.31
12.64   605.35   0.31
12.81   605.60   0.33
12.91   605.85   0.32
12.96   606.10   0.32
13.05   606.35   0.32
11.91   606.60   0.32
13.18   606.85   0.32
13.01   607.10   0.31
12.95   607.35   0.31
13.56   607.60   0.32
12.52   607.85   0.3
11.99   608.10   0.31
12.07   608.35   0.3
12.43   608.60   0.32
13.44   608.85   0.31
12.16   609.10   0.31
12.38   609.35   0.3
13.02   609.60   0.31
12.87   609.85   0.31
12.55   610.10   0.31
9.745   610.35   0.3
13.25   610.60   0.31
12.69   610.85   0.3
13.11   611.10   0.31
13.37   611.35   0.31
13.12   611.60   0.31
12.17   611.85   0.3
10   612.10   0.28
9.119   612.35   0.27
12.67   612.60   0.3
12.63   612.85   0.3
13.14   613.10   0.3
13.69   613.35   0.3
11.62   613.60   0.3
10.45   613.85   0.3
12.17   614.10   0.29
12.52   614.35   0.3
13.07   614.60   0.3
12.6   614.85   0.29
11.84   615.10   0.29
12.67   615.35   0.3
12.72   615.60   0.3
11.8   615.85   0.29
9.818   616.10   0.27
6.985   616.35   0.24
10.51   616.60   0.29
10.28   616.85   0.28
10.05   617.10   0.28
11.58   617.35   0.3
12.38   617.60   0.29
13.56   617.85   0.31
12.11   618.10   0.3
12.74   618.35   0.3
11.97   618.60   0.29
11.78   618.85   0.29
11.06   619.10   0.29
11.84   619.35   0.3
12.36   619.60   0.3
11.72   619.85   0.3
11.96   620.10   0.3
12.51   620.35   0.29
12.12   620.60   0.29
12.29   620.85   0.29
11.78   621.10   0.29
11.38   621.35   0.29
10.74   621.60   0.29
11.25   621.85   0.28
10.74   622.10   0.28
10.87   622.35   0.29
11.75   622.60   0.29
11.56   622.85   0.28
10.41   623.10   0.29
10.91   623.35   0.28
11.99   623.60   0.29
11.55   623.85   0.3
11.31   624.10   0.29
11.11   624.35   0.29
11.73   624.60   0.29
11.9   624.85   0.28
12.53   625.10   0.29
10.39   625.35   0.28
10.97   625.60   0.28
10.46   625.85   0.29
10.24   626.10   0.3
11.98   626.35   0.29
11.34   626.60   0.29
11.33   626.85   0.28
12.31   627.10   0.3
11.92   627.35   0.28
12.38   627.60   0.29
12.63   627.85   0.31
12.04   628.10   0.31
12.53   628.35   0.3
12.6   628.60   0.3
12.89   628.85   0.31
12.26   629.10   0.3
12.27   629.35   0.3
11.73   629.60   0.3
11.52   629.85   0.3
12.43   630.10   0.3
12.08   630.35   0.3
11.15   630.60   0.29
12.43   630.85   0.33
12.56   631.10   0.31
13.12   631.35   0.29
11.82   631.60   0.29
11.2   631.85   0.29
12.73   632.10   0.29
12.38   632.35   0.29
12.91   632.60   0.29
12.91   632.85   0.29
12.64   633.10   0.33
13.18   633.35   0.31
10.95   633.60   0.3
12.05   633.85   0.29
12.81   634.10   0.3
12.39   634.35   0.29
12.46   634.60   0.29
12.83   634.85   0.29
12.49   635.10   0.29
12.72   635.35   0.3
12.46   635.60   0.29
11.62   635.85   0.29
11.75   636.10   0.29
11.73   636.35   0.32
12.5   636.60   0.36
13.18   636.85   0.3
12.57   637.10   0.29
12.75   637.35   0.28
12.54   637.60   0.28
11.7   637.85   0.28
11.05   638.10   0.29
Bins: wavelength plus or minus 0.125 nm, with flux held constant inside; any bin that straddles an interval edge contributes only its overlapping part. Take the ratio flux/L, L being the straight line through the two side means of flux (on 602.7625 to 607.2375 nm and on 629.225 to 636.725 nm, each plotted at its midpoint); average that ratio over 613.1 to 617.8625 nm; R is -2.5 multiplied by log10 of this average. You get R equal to 0.100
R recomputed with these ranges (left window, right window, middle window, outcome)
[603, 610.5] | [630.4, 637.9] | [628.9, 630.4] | 0.03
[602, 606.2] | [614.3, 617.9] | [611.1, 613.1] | -0.01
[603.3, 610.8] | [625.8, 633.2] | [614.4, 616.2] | 0.03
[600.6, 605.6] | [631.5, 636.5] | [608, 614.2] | 0.03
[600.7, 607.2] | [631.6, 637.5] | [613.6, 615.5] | 0.04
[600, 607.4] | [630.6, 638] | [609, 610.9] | 0.03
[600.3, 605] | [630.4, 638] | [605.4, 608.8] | -0.01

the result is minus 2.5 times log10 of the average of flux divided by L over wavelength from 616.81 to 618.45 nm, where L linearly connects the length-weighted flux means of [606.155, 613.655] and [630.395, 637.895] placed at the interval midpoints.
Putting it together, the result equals 0.05 mag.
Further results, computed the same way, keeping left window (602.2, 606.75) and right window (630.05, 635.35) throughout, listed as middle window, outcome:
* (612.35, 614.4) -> 0.05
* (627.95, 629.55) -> 0.00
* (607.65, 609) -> 0.02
